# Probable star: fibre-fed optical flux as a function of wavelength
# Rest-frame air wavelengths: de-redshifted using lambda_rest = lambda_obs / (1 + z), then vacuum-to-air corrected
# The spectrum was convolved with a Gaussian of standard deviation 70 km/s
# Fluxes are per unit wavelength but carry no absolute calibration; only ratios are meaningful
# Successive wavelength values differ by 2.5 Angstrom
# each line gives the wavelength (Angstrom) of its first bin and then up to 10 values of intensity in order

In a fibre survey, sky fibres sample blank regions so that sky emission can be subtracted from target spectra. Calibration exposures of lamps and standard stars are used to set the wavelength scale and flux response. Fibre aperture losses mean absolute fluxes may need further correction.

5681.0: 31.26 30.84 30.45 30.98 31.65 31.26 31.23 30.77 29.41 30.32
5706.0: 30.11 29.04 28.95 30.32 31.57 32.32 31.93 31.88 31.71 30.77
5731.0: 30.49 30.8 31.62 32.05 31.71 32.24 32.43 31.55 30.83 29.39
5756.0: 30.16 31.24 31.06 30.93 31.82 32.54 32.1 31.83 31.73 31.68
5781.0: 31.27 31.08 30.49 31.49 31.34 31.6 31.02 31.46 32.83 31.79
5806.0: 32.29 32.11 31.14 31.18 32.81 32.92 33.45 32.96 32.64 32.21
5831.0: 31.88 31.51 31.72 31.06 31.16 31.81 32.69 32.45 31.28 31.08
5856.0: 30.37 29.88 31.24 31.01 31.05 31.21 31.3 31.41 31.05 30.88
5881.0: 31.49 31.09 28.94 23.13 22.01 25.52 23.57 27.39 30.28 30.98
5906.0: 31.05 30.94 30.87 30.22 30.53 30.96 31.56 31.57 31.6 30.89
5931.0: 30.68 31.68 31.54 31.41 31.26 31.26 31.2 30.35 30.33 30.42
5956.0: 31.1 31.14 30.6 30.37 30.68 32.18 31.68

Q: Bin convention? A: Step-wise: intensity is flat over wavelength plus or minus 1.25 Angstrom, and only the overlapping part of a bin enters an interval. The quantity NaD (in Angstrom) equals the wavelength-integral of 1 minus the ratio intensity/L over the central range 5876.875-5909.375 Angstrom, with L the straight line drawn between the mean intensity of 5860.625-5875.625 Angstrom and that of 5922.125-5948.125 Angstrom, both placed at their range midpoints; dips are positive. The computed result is 3.1 Angstrom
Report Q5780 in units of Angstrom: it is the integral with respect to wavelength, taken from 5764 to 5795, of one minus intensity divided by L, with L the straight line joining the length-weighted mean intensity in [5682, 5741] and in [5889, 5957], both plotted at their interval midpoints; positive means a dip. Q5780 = -1.0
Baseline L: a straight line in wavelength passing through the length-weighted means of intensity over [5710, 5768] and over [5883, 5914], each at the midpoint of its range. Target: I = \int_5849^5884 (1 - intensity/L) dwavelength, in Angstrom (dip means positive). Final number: -2.9 Angstrom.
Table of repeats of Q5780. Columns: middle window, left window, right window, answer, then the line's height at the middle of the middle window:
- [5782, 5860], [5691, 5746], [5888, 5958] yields -3.3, 30.5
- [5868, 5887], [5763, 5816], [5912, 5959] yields 0.2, 31.3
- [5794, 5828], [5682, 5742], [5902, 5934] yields -1.3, 31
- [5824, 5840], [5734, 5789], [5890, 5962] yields -0.5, 30.9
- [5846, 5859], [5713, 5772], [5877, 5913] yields -0.9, 29.3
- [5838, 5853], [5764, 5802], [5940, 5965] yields -0.2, 31.3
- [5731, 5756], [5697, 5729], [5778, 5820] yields -0.2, 31.1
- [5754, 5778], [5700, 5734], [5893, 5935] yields -0.7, 30.5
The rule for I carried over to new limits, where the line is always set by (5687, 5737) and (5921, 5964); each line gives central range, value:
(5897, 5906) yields 0.4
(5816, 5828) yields -0.8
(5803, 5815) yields -0.3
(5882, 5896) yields 2.3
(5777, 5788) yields -0.1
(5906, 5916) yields 0.1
